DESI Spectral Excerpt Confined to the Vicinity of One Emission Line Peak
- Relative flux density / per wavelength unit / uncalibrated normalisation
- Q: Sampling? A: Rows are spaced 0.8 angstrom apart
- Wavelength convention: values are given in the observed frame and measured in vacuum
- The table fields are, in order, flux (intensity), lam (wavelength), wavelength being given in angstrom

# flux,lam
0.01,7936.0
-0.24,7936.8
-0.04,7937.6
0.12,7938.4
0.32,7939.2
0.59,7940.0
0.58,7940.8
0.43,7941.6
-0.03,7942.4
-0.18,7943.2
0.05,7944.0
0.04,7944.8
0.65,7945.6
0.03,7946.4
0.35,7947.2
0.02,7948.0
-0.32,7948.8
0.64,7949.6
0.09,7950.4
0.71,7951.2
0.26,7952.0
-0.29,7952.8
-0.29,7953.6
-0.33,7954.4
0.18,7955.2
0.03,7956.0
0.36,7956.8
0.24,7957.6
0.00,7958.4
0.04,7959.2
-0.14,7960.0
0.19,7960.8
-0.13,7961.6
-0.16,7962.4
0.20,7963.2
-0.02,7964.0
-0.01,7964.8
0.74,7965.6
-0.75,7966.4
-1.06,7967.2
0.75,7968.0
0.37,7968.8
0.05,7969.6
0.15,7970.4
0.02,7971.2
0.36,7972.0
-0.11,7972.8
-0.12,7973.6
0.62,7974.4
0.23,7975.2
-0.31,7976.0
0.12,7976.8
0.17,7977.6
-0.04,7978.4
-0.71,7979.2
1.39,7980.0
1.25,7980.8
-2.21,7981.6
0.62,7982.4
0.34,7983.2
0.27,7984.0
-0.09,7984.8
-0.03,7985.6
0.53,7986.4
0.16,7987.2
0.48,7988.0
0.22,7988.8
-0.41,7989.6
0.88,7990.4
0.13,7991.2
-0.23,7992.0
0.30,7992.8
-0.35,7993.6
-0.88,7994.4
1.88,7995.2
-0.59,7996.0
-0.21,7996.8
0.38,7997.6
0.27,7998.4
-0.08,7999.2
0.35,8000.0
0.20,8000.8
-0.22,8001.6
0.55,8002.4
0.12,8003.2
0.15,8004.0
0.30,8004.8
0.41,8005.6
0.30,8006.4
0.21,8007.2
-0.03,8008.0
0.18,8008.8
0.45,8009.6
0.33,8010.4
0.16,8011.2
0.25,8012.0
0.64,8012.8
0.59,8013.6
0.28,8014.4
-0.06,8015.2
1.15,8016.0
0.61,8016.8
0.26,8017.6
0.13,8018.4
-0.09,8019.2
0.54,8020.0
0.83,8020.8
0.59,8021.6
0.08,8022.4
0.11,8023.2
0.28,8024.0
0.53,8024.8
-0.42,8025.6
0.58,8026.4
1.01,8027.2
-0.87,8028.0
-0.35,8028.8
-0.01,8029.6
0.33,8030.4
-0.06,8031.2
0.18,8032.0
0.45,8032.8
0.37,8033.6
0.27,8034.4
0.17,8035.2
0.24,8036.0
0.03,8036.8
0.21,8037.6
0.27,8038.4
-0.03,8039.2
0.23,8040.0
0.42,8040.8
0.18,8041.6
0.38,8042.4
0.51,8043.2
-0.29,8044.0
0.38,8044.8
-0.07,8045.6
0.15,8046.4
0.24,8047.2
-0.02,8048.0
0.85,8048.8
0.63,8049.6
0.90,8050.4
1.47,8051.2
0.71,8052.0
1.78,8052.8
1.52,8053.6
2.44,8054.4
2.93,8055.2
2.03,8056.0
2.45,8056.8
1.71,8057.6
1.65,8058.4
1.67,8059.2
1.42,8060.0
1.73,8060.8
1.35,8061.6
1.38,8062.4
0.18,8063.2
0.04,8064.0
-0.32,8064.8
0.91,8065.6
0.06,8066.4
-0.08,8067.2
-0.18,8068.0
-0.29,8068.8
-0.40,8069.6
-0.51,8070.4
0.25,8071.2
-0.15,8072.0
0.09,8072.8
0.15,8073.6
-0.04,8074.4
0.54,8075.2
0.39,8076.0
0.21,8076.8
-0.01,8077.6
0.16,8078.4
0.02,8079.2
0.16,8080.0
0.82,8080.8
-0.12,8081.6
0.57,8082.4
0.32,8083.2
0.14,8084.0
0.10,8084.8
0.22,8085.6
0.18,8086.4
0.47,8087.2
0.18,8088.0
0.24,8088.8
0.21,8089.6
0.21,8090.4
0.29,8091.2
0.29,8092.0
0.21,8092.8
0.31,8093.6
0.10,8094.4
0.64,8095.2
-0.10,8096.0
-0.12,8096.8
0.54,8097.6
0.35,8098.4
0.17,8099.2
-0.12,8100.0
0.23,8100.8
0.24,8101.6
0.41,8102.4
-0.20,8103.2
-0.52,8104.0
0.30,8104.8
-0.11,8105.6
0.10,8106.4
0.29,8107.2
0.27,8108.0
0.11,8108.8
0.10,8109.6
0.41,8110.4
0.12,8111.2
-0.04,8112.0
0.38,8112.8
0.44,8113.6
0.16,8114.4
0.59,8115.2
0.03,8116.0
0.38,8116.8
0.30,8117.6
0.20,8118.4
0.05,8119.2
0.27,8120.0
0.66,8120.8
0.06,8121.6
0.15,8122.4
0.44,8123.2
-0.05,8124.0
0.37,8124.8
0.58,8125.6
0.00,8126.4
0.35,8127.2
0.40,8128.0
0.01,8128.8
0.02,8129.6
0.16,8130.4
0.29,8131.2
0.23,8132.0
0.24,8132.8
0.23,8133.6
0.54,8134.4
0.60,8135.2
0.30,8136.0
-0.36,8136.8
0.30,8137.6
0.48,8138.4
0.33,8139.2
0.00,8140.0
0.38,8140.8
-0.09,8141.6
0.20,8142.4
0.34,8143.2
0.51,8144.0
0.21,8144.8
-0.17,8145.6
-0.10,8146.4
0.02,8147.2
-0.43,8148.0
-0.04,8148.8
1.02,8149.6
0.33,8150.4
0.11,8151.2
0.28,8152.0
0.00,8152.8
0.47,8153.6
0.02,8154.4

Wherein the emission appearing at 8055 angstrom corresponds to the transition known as [O II]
